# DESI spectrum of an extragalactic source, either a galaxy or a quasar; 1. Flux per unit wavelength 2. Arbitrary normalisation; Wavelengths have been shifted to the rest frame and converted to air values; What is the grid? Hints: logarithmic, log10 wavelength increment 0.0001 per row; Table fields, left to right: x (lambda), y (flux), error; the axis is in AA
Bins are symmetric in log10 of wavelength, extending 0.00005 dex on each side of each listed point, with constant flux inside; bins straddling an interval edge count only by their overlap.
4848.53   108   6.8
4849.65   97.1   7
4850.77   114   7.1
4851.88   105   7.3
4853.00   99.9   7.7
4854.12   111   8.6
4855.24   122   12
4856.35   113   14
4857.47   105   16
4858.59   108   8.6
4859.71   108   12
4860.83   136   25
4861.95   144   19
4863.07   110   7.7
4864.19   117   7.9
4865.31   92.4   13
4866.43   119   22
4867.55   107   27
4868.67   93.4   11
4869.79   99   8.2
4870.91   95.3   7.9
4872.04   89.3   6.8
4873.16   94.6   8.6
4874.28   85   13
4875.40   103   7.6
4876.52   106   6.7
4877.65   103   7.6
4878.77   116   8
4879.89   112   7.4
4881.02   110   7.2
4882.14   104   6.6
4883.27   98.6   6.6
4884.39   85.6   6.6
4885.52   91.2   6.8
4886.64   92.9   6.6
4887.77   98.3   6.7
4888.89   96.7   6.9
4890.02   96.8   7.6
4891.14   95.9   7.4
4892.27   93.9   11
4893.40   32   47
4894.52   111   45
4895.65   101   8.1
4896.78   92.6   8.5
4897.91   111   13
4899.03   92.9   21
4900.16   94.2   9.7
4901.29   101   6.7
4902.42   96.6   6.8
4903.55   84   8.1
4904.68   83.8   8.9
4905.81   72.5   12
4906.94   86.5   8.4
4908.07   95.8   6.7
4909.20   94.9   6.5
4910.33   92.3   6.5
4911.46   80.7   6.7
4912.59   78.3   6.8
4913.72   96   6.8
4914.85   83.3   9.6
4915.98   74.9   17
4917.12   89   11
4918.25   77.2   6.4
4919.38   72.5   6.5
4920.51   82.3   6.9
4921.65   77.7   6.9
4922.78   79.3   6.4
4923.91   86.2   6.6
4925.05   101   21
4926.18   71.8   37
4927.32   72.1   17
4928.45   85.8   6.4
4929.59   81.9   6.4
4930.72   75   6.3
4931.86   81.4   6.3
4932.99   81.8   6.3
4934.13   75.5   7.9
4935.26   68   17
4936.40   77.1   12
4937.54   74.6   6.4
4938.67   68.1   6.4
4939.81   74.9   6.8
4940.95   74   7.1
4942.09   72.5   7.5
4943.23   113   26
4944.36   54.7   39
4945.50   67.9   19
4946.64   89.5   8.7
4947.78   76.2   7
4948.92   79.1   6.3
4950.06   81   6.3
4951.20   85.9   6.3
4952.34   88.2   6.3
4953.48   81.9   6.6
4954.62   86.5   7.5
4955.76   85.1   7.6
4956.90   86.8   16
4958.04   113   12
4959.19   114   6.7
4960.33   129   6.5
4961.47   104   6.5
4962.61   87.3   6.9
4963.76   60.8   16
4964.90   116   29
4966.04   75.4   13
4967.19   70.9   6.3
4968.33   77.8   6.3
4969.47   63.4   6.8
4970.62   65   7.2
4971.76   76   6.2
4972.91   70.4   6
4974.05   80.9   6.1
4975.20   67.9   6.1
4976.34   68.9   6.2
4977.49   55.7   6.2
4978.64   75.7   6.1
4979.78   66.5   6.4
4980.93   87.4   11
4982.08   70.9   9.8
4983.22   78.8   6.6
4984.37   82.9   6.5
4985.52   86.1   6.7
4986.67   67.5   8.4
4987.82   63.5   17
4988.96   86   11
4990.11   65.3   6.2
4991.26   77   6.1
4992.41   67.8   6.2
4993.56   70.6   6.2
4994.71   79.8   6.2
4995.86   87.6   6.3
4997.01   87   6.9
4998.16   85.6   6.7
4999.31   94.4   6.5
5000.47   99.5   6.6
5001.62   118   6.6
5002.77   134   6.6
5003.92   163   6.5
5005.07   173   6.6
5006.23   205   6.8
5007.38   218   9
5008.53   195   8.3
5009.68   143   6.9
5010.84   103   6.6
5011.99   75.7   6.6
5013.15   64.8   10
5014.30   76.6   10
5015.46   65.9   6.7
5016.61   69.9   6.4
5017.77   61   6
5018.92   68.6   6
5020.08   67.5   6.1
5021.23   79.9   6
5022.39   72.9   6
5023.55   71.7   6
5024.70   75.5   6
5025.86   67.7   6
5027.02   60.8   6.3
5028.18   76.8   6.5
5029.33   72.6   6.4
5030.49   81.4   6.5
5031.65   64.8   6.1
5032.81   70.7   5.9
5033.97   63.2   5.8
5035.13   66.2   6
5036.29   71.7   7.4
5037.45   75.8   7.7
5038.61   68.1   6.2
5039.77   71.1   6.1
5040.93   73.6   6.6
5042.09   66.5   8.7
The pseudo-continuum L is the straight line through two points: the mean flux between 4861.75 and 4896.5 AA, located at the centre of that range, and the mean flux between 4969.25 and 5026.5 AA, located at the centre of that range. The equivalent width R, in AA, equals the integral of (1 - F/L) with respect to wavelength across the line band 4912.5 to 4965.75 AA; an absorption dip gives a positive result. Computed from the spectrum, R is 6.1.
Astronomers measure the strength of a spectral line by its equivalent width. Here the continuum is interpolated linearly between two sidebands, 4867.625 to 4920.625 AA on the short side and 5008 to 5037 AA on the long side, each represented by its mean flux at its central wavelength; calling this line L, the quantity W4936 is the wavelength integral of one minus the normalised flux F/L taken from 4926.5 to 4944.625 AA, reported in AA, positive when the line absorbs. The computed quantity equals 2.3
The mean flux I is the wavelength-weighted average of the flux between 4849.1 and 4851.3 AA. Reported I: 105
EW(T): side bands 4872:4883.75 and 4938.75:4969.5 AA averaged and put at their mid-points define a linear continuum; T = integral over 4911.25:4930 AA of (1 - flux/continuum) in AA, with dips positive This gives 2.27 AA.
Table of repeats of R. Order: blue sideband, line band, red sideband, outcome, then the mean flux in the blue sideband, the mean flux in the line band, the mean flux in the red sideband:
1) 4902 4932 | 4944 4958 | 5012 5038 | -0.46 AA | 83.4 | 81.9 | 70.4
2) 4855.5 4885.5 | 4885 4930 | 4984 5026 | 6.94 AA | 106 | 87.4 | 96.9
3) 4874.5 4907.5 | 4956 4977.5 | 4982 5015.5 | 3.65 AA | 95.2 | 84.1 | 104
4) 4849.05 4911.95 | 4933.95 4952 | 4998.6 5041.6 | 3.71 AA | 99.8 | 77.2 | 93.9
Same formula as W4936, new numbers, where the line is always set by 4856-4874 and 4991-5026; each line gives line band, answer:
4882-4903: 2.50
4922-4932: 2.23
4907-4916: 1.53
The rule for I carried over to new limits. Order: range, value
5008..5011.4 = 146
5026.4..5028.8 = 68.9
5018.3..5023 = 72.1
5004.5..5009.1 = 198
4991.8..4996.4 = 76.4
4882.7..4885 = 91.8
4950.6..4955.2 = 85.6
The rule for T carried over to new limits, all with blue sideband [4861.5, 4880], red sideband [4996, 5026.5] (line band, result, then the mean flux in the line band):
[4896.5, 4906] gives 1.1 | 92.8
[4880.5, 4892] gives 0.9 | 96.9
